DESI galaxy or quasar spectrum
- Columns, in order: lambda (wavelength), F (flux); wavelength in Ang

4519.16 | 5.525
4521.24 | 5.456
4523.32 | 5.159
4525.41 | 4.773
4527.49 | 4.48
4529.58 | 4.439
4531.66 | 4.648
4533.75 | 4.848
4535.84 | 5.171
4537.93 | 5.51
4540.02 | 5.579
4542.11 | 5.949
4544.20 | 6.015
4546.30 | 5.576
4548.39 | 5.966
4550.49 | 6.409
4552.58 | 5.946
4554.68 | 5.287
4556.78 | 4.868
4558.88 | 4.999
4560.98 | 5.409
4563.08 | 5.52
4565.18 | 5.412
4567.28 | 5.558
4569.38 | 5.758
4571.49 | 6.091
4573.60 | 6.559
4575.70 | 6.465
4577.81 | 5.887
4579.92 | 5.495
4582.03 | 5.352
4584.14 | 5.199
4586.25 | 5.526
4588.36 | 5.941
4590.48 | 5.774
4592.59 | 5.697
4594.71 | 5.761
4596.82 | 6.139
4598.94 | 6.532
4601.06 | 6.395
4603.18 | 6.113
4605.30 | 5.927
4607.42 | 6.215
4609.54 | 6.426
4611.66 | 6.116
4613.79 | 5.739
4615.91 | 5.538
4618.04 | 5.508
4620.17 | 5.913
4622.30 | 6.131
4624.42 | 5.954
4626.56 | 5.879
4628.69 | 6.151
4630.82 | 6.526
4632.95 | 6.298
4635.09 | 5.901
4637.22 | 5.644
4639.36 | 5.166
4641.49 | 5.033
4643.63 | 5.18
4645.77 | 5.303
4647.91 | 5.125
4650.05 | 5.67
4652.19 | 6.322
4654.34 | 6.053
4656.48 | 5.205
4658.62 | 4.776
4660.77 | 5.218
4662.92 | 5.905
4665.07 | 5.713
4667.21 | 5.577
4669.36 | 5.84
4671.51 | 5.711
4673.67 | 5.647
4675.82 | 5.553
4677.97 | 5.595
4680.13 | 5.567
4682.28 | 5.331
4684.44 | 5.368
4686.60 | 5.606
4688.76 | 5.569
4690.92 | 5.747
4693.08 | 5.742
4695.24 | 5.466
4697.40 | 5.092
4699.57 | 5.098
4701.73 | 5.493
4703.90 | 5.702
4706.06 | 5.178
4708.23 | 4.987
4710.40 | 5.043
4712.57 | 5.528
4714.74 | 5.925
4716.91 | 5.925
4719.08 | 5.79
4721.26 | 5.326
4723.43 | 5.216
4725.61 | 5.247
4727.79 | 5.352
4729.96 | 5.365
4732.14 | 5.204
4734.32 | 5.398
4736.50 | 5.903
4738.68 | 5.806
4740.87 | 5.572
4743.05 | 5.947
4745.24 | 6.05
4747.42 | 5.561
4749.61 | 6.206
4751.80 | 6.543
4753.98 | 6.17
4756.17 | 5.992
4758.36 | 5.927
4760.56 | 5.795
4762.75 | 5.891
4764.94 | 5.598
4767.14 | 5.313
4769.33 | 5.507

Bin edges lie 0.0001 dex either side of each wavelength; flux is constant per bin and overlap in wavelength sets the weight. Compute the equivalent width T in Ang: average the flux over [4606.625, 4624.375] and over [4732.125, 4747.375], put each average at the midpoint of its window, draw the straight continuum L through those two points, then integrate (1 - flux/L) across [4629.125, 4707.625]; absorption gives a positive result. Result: 4.0 Ang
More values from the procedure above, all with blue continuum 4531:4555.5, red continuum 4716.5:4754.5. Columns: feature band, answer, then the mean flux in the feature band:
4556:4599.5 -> -0.8 Ang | 5.71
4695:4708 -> 0.8 Ang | 5.31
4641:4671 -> 0.8 Ang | 5.51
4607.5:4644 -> -1.4 Ang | 5.85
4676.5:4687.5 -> 0.3 Ang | 5.49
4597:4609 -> -1.3 Ang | 6.24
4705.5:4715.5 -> 0.6 Ang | 5.32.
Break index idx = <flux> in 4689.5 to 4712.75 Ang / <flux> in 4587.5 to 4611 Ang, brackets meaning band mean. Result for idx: 0.9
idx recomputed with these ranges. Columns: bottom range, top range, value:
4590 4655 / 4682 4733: 0.92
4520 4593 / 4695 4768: 1.02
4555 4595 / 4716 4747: 0.99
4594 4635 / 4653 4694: 0.92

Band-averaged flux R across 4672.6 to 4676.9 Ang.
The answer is 5.61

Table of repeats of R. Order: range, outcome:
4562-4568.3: 5.5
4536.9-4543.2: 5.69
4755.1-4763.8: 5.9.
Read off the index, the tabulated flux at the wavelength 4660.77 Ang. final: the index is 5.218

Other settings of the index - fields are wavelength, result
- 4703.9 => 5.702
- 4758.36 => 5.927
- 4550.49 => 6.409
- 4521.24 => 5.456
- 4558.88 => 4.999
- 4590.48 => 5.774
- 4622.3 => 6.131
